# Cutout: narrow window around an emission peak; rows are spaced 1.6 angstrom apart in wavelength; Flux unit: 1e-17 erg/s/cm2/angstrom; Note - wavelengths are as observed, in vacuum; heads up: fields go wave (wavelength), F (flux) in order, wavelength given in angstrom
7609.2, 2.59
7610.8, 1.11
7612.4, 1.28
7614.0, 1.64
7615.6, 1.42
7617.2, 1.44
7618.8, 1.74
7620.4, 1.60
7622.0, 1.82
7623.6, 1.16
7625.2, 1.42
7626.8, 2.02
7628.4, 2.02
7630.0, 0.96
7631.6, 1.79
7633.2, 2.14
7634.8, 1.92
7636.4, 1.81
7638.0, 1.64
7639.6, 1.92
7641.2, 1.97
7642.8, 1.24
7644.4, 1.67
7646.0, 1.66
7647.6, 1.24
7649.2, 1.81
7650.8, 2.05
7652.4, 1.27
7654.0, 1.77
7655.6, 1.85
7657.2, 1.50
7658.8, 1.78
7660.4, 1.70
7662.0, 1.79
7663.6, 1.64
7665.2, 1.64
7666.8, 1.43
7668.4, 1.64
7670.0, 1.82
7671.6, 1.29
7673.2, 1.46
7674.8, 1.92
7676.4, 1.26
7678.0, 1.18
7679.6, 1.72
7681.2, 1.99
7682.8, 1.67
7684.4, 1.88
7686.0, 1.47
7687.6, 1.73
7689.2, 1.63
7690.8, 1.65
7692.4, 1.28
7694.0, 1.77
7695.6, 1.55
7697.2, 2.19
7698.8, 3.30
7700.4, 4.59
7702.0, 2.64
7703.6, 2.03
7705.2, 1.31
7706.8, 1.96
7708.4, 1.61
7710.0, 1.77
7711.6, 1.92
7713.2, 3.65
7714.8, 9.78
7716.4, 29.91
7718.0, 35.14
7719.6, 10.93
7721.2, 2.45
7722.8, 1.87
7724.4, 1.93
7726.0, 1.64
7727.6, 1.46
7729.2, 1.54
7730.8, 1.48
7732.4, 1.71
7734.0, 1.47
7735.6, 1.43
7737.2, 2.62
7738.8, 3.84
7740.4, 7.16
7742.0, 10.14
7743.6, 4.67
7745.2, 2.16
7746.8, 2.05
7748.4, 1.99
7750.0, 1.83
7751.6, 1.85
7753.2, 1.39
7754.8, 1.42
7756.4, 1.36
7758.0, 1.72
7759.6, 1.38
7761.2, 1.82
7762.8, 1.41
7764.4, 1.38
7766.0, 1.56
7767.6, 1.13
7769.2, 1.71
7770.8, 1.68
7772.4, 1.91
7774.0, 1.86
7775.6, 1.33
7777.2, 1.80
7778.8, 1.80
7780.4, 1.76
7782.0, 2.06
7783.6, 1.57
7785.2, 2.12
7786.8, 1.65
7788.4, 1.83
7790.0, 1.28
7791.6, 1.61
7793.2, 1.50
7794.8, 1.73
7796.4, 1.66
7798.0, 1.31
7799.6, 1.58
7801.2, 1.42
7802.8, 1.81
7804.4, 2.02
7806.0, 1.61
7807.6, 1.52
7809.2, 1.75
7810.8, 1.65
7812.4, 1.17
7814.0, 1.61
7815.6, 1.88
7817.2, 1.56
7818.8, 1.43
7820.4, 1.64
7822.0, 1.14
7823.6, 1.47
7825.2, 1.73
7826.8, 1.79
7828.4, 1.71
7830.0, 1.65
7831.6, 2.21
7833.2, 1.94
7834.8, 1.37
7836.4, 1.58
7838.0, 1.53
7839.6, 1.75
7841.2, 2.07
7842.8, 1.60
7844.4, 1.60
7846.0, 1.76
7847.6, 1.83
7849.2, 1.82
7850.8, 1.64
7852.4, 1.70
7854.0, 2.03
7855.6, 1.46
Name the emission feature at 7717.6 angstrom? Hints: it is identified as H-alpha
